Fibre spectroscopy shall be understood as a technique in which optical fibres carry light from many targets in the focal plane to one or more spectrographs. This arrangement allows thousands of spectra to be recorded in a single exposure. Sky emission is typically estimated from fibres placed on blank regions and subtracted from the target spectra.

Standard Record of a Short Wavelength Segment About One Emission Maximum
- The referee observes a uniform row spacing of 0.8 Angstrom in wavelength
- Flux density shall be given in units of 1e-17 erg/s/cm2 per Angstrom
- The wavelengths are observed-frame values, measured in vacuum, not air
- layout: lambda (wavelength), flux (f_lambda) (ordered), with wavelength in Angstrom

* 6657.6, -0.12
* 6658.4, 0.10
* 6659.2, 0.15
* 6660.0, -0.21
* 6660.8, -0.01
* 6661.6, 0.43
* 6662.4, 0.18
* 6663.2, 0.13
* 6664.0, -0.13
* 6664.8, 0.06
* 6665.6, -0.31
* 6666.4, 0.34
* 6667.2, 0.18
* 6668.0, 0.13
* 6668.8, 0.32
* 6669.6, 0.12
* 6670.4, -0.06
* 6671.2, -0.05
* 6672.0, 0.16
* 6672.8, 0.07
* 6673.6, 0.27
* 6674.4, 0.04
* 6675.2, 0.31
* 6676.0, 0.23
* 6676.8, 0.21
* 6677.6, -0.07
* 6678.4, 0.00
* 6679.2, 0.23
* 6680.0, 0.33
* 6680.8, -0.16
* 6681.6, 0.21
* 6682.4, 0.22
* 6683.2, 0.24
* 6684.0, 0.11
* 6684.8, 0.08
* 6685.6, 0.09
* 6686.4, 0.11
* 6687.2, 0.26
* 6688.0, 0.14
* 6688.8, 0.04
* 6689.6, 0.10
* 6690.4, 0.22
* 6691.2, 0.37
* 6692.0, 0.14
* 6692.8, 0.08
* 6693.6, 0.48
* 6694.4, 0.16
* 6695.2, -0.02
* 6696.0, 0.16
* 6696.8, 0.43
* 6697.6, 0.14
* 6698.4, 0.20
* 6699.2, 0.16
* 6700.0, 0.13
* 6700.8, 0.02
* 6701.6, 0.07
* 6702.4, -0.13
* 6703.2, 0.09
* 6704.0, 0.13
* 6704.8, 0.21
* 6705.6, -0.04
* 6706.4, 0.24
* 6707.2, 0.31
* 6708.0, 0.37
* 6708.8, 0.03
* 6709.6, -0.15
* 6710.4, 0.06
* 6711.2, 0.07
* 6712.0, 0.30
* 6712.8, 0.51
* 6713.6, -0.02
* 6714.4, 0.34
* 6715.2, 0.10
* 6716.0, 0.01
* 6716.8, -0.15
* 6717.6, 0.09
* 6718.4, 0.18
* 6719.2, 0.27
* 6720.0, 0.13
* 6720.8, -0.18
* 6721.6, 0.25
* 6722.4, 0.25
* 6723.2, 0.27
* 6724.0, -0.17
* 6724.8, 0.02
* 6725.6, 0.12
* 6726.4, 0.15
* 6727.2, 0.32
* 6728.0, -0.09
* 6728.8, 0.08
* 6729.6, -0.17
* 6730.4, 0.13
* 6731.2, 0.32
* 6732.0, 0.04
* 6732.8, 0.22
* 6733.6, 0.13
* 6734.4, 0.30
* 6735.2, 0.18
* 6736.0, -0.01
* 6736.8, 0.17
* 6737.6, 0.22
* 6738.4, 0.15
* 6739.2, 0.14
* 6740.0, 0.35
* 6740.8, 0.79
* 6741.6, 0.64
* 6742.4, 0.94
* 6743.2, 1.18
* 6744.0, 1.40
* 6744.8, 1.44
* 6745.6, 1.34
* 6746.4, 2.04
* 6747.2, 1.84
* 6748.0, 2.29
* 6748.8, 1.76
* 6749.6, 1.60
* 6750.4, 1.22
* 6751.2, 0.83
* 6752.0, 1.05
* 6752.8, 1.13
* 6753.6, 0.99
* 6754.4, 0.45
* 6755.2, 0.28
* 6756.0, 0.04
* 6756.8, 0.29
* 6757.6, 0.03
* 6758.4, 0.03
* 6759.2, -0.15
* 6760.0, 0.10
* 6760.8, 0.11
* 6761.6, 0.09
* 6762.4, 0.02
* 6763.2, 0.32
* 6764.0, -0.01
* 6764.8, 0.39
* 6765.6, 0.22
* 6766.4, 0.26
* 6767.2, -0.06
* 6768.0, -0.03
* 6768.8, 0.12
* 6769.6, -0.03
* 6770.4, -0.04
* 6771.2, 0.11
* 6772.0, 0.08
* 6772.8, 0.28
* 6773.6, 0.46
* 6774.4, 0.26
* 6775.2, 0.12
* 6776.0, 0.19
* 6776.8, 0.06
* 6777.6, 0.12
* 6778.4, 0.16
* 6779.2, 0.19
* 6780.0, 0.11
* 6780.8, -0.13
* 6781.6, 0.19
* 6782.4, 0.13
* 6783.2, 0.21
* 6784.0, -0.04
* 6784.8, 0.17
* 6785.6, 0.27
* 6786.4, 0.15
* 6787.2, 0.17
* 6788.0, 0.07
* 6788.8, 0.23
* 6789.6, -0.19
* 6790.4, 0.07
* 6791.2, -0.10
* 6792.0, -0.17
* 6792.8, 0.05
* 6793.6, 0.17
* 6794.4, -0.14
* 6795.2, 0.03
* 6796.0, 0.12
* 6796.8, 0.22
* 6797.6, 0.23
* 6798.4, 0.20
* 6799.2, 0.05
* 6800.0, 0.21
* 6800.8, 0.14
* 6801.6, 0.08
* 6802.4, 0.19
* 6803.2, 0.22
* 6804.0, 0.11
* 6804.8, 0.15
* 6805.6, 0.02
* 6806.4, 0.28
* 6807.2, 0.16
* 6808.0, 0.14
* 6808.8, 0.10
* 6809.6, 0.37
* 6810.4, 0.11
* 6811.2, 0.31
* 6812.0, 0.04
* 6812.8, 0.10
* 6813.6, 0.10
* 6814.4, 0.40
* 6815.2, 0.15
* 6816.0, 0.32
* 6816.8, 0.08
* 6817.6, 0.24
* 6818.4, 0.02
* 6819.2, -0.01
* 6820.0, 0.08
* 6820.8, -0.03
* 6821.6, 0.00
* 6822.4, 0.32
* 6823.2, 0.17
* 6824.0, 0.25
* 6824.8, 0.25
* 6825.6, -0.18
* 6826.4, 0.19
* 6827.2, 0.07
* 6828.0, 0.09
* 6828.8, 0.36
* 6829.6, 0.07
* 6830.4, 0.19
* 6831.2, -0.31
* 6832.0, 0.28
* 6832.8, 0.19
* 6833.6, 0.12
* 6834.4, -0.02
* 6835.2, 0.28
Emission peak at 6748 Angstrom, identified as [O II]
